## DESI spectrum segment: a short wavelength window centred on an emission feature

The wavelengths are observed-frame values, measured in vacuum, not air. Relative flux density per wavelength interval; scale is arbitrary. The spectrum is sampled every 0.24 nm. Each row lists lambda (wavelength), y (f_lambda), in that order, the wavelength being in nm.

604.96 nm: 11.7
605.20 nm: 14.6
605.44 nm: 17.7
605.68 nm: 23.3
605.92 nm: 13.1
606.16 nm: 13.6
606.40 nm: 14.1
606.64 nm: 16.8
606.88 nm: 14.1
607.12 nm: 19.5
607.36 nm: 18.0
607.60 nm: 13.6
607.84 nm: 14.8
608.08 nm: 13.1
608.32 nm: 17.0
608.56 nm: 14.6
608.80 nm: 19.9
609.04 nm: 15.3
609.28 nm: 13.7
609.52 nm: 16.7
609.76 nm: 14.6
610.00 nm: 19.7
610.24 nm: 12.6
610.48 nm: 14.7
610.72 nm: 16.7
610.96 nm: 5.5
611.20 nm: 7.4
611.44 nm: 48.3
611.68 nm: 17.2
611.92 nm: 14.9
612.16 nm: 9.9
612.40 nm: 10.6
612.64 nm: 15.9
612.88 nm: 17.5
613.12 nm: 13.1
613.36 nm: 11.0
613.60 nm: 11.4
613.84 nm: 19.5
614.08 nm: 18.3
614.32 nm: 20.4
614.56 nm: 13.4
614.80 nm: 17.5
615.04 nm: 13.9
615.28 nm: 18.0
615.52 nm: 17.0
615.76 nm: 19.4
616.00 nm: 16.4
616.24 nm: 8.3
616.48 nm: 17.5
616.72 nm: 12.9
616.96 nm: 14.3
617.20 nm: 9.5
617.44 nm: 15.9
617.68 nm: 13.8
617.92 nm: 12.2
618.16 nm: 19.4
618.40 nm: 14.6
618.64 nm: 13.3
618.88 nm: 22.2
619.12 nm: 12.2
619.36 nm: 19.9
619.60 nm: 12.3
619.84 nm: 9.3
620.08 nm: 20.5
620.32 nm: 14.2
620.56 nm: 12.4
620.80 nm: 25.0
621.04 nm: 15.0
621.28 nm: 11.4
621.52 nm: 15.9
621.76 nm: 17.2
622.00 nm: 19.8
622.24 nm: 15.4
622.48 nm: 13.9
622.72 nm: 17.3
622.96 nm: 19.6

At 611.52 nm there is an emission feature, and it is H-beta 4861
